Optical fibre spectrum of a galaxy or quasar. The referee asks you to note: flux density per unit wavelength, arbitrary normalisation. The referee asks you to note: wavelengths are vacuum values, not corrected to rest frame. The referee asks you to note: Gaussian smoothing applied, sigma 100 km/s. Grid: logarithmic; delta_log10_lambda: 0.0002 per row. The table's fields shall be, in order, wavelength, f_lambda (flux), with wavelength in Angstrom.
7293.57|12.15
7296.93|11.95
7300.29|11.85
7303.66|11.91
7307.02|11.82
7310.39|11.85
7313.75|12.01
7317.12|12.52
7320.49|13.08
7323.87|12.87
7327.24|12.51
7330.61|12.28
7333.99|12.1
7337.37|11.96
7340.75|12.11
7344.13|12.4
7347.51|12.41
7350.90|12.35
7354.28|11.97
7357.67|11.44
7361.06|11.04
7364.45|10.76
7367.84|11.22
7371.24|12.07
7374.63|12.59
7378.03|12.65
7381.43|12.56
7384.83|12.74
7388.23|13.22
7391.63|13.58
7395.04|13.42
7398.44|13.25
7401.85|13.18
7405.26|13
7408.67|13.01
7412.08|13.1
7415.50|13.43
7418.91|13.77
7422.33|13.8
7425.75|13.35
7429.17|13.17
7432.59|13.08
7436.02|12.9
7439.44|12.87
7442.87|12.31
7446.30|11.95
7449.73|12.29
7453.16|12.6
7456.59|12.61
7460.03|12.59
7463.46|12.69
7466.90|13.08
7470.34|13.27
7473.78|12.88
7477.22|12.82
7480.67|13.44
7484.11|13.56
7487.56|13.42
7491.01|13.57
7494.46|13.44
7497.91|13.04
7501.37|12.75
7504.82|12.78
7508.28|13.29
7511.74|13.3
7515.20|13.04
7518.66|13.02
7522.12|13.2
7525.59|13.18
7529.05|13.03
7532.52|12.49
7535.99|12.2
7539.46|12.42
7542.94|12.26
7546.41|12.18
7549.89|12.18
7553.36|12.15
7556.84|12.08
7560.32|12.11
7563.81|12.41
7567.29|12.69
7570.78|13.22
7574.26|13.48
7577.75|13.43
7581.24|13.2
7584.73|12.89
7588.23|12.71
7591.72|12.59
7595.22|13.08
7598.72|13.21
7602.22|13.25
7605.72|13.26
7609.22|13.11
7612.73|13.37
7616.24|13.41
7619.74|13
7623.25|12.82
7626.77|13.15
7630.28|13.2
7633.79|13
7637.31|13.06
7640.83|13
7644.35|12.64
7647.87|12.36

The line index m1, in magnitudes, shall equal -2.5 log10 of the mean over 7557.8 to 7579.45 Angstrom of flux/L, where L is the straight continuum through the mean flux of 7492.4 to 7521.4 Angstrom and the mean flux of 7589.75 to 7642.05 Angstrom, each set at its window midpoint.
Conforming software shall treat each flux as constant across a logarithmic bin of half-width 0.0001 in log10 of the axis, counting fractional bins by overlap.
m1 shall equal 0.020 mag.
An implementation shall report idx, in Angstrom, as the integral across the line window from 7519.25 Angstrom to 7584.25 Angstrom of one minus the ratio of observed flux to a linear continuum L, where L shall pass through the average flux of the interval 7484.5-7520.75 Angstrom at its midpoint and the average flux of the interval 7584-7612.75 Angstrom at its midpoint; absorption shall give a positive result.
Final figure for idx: 2.1 Angstrom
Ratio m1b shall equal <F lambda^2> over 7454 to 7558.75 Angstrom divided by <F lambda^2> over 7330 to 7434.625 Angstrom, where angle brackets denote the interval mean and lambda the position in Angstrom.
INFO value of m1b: 1.05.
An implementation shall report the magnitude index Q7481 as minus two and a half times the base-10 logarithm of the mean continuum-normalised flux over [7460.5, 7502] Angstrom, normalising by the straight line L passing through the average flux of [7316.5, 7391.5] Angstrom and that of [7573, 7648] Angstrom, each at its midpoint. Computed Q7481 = -0.04 mag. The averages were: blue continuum 12.2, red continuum 13.1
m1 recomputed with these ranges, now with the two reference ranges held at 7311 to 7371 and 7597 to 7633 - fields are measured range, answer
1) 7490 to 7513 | -0.037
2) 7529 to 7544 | 0.037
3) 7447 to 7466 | -0.002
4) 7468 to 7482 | -0.041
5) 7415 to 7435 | -0.085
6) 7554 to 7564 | 0.069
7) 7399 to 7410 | -0.066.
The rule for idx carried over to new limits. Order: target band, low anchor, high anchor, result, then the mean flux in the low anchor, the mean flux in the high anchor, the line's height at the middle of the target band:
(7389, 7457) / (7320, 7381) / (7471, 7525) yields -2.3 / 12.1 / 13.2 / 12.6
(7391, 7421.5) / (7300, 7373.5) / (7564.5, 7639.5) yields -2.5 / 12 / 13.1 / 12.3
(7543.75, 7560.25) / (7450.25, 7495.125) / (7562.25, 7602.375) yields 1.1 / 13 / 13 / 13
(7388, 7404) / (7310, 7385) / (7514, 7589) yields -1.4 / 12.1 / 12.7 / 12.3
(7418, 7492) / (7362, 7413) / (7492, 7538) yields -0.9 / 12.7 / 13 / 12.8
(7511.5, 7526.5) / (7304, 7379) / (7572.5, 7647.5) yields -0.5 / 12.1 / 13.1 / 12.7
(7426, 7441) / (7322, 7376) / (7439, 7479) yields -0.6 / 12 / 12.7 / 12.5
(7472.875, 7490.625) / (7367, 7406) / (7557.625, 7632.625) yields -0.5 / 12.8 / 13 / 12.9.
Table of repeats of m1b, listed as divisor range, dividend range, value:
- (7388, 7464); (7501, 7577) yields 1.01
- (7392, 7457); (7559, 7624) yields 1.05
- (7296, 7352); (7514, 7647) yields 1.13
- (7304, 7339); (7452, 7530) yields 1.11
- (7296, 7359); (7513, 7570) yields 1.09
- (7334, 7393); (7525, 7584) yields 1.09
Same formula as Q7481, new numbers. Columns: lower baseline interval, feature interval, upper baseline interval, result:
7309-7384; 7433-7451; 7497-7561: -0.01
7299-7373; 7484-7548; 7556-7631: -0.02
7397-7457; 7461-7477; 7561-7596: 0.00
